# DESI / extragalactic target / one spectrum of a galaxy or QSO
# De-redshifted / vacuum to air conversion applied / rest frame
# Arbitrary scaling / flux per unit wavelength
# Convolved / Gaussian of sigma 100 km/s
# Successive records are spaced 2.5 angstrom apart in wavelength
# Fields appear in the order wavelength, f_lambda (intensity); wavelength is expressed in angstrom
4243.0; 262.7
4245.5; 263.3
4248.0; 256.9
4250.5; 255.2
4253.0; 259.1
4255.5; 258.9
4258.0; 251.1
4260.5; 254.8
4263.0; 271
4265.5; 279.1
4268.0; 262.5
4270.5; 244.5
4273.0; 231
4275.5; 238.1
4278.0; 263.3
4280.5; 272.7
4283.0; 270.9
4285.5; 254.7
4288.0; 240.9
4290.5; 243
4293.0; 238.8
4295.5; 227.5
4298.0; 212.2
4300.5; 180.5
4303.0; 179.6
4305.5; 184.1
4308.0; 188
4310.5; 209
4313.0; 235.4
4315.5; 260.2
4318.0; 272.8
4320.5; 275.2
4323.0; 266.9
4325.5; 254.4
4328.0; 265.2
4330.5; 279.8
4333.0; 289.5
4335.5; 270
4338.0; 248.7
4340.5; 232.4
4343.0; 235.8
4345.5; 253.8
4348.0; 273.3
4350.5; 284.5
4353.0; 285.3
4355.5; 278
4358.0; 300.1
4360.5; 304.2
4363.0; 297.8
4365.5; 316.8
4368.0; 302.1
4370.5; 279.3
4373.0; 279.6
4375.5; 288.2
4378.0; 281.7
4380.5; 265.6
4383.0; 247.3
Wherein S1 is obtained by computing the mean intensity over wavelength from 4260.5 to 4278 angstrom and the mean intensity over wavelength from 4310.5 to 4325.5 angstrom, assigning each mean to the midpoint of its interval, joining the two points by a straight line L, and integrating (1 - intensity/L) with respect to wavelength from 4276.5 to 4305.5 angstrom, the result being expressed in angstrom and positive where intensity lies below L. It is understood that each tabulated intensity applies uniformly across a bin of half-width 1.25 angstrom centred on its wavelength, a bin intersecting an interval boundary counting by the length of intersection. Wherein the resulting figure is 2.6 angstrom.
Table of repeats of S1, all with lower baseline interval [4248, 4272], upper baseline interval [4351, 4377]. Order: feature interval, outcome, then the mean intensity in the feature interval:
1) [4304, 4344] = 4.6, 248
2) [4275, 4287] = 0.2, 261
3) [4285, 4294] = 0.8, 244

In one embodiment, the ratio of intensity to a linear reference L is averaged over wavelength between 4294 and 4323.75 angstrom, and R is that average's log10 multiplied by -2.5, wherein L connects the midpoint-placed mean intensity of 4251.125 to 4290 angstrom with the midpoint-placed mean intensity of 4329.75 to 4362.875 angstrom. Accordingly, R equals 0.18 mag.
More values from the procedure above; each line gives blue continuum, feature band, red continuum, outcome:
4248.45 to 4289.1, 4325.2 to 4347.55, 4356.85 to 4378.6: 0.09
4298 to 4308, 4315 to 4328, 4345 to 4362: -0.20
